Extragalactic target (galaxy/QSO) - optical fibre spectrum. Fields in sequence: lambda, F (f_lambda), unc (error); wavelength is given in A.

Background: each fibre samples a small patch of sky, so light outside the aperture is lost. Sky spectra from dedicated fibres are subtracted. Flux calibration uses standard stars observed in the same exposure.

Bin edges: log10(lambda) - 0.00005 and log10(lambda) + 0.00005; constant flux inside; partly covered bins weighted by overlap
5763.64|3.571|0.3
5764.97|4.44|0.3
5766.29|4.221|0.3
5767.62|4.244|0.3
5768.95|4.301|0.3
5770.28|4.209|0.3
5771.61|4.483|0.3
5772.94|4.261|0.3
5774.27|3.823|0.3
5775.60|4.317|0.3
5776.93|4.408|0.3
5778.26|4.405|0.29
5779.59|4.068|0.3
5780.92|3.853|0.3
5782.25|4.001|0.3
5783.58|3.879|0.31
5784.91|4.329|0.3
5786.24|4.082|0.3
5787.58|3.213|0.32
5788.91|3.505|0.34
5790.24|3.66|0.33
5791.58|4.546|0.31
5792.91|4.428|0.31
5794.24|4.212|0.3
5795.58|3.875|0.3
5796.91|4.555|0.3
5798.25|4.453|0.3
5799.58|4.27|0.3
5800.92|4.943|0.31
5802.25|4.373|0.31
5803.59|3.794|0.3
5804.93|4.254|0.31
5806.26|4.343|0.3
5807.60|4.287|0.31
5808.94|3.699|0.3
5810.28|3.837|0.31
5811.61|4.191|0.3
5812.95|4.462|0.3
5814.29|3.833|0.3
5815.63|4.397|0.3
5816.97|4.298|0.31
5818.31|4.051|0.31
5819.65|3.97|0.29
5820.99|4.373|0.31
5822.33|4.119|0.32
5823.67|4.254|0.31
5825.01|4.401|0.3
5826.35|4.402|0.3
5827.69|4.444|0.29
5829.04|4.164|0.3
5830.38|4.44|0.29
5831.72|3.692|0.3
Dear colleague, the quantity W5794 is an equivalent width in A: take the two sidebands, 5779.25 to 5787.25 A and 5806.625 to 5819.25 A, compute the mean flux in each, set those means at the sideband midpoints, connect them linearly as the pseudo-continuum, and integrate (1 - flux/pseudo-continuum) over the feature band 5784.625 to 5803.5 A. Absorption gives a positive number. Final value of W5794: -0.5 A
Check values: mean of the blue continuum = 4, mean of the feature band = 4.16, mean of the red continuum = 4.12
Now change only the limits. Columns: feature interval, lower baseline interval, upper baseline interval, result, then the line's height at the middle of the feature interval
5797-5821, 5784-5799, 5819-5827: -0.24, 4.18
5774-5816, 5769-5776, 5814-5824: 0.60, 4.2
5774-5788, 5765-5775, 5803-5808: 0.53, 4.21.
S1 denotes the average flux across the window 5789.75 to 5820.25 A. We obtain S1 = 4.21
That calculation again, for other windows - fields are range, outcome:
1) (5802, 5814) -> 4.12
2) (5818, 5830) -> 4.25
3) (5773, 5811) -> 4.13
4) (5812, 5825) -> 4.2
